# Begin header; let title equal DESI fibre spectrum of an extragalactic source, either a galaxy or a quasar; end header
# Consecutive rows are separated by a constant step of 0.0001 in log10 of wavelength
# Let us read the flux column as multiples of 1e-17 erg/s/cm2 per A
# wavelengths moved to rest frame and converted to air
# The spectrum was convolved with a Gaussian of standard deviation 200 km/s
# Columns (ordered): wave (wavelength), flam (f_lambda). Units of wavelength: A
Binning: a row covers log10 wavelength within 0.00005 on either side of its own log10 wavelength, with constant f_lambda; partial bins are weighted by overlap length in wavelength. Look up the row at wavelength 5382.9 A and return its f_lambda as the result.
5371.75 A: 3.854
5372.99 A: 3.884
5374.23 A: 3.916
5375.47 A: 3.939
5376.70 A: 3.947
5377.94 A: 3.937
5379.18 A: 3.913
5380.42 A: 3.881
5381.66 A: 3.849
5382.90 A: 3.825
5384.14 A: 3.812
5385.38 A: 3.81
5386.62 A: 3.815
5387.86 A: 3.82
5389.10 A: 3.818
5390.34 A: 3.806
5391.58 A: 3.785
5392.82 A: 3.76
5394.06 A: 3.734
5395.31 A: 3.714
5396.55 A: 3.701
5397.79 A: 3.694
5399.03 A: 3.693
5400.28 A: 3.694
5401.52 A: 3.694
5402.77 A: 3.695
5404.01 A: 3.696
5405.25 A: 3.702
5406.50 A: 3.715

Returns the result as 3.825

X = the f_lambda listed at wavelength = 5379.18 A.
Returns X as 3.913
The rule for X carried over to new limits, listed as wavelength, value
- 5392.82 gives 3.76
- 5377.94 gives 3.937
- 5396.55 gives 3.701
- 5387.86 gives 3.82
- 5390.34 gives 3.806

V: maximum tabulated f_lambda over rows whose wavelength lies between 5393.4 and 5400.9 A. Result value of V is 3.734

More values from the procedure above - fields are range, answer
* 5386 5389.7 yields 3.82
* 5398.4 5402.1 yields 3.694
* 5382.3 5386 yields 3.825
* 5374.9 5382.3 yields 3.947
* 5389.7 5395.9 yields 3.806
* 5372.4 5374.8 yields 3.916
